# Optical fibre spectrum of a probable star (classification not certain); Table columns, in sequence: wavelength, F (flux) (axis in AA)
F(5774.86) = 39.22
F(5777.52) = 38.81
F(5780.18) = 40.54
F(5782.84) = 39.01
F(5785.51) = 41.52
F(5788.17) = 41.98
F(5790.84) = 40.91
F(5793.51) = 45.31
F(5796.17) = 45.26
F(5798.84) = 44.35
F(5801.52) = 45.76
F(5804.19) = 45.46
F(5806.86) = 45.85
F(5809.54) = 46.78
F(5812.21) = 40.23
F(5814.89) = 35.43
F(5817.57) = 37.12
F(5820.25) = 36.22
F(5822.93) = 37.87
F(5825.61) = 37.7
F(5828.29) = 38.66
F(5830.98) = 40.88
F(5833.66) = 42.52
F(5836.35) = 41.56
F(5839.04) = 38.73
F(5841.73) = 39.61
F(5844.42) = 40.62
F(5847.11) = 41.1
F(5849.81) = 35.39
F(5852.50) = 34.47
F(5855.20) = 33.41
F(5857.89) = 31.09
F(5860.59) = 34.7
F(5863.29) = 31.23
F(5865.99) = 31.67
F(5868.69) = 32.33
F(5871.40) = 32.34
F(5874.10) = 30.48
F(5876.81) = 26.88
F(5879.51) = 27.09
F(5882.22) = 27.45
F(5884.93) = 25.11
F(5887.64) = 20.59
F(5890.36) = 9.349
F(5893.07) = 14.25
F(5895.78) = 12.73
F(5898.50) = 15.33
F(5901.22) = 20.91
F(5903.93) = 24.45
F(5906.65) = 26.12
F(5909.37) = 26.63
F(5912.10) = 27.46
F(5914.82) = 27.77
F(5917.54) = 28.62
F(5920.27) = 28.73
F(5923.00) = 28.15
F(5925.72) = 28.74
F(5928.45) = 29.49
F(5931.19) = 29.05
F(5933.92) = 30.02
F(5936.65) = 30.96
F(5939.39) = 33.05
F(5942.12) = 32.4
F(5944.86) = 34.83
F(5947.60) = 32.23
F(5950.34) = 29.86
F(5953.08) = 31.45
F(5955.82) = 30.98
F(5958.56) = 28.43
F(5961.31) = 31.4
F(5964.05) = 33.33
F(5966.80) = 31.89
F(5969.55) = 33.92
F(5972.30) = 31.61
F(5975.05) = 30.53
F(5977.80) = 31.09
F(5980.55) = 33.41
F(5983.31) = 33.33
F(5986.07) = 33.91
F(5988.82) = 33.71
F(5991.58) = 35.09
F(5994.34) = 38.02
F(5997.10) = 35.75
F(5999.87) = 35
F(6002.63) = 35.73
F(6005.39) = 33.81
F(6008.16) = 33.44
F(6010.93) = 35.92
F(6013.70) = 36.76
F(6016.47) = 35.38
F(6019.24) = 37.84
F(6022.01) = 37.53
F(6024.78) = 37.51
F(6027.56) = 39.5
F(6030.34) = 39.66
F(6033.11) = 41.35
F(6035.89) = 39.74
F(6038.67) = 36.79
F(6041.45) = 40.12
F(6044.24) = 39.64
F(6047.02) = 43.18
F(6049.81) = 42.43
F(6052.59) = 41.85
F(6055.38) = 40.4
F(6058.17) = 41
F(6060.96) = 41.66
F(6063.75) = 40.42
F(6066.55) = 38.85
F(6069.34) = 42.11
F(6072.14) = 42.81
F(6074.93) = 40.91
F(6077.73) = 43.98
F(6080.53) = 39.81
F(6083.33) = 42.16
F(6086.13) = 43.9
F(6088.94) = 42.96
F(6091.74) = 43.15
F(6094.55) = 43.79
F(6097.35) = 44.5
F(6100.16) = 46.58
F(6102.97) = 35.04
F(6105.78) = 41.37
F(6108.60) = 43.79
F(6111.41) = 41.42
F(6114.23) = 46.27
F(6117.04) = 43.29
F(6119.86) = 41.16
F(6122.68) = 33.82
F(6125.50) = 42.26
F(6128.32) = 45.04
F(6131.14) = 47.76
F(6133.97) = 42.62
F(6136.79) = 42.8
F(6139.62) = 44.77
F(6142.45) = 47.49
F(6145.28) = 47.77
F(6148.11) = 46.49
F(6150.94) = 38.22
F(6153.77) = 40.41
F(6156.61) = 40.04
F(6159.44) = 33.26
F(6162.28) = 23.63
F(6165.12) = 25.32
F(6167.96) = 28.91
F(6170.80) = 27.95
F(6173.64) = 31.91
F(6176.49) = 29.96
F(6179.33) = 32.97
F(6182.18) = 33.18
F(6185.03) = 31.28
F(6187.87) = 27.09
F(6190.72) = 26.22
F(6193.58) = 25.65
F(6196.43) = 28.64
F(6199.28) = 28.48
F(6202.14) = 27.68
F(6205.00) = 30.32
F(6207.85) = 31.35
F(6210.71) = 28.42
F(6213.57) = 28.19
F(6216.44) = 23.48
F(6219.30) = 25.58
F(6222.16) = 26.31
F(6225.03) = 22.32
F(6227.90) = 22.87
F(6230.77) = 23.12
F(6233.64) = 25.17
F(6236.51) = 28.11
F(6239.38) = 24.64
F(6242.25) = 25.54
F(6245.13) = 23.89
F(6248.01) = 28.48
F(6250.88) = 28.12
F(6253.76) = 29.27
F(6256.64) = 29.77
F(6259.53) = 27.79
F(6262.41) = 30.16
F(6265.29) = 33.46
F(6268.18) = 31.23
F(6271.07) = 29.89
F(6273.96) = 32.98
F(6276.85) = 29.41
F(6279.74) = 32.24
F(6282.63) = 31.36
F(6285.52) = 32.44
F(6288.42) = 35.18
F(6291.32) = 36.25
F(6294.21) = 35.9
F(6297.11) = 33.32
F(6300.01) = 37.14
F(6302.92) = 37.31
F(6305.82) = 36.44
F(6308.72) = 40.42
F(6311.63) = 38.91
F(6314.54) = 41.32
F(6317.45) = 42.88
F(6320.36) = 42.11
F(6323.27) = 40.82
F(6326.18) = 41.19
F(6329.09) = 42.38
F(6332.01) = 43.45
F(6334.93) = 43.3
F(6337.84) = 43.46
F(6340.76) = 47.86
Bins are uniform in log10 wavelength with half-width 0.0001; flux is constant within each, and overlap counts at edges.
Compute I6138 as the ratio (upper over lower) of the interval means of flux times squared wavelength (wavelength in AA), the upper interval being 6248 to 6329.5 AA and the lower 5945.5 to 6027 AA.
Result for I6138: 1.14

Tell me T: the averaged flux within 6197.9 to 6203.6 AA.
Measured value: 28.1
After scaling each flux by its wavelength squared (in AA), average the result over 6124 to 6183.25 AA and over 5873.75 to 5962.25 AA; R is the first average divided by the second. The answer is 1.53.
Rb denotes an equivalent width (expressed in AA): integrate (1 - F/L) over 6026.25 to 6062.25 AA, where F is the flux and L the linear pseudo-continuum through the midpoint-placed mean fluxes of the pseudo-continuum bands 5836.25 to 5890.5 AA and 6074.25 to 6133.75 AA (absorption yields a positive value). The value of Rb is -0.6 AA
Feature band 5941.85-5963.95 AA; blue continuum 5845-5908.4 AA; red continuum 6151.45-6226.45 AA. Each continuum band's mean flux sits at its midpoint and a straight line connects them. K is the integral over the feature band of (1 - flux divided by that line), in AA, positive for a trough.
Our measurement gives -3.1 AA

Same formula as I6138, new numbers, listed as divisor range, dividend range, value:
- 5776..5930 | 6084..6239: 1.16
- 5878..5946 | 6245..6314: 1.45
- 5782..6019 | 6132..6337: 1.11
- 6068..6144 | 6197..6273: 0.67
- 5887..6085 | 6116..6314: 1.05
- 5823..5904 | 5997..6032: 1.26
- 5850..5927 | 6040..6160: 1.71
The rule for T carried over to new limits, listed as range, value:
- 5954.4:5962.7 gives 30.3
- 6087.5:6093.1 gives 43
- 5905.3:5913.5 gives 26.7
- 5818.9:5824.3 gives 37.1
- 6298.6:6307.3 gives 37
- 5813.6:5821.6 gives 36.3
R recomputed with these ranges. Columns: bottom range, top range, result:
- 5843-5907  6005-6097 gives 1.55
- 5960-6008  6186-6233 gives 0.85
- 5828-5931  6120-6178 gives 1.41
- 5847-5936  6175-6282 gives 1.16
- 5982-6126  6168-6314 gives 0.81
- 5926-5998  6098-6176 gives 1.30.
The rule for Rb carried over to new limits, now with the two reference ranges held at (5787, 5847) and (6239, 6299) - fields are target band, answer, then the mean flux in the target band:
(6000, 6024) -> 0.6 AA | 35.8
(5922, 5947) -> 5.0 AA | 30.8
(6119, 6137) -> -4.3 AA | 42.2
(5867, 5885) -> 4.9 AA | 29.1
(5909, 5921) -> 3.4 AA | 27.9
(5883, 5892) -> 4.7 AA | 18.8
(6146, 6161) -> -2.9 AA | 39.9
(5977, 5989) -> 1.4 AA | 33.1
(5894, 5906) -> 6.3 AA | 18.7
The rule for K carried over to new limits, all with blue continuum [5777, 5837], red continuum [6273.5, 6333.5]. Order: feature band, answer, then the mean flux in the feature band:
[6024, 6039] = 0.1 AA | 39.3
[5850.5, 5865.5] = 2.9 AA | 33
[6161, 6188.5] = 6.5 AA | 29.3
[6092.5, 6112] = -1.7 AA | 42.4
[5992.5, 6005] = 1.2 AA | 35.9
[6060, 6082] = -1.2 AA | 41.3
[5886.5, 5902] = 9.7 AA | 15.2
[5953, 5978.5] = 5.5 AA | 31.5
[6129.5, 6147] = -3.1 AA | 45.5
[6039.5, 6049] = -0.3 AA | 40.8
